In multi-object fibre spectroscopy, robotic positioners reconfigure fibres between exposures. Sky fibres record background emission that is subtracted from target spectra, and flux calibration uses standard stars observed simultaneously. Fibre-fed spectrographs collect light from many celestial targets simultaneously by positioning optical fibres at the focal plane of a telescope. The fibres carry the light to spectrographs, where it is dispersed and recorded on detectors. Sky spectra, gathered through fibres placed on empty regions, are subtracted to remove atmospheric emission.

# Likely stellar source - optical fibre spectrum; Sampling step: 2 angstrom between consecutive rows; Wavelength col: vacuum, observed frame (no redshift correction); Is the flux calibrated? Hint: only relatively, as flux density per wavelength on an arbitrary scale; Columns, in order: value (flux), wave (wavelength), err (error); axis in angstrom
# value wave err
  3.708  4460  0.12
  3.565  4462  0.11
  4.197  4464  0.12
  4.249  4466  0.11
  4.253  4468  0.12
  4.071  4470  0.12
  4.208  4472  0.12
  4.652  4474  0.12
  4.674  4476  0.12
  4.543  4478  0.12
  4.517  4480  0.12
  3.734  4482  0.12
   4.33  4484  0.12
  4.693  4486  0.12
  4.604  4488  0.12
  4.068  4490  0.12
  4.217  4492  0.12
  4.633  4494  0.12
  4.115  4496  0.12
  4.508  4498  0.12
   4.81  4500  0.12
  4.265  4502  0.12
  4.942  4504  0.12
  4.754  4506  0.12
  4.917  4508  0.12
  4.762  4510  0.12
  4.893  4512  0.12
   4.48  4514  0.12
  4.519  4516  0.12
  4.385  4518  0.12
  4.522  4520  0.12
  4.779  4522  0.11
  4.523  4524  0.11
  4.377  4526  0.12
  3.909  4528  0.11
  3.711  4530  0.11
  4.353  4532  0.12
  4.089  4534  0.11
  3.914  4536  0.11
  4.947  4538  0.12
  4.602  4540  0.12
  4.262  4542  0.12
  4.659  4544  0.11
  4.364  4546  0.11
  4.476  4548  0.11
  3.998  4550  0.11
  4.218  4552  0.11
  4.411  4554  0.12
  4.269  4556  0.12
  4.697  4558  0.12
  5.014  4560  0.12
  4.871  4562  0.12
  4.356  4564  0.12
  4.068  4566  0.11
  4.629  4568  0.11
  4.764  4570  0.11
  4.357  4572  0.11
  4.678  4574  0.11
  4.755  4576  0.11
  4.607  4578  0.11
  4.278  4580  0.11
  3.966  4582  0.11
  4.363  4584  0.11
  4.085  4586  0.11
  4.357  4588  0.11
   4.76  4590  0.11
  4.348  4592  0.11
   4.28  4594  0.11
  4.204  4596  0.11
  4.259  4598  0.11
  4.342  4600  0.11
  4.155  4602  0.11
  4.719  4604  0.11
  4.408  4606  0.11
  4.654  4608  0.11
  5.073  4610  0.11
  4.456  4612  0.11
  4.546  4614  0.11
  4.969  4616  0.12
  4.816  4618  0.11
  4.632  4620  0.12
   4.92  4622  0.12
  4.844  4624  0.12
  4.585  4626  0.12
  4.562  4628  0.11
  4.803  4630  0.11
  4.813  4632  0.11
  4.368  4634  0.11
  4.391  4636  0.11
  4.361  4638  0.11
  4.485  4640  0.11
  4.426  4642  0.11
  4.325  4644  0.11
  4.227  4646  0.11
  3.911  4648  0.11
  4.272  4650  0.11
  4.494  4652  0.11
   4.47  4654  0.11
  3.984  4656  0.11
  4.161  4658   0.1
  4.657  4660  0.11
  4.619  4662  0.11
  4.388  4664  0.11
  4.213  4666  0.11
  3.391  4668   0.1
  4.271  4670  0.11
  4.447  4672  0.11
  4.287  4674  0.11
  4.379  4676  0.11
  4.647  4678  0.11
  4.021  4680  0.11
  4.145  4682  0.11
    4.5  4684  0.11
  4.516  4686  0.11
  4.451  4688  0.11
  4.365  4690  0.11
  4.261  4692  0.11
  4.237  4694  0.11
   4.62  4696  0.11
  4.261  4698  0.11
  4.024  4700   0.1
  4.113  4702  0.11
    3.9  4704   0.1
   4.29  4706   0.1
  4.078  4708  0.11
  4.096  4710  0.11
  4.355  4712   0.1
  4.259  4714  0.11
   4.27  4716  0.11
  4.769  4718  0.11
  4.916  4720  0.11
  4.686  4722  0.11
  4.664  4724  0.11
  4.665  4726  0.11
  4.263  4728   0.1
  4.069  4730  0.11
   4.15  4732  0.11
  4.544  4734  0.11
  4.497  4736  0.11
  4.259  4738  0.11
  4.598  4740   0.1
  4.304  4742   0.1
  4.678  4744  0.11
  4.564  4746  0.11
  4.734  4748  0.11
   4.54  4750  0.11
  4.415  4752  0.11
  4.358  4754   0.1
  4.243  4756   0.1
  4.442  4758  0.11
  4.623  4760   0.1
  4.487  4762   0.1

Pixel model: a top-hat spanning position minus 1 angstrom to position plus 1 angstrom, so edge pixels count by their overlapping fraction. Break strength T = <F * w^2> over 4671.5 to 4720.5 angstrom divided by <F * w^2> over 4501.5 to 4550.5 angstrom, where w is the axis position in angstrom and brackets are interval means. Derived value 1.0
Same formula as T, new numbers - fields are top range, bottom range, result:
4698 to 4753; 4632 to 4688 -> 1.05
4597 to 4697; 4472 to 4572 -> 1.05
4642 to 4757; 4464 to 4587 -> 1.06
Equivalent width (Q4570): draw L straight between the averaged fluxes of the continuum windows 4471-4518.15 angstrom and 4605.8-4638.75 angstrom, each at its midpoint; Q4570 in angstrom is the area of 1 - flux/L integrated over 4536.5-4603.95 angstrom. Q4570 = 2.4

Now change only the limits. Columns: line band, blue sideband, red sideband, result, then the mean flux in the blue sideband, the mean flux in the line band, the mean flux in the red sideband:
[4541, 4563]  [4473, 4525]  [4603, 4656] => 0.3 angstrom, 4.53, 4.48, 4.55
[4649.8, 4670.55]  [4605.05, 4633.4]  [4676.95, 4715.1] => 1.0 angstrom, 4.72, 4.27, 4.27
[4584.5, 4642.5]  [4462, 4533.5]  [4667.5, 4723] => -2.4 angstrom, 4.42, 4.54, 4.31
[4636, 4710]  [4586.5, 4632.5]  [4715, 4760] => 4.1 angstrom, 4.58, 4.28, 4.49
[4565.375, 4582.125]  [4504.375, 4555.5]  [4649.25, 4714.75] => -0.4 angstrom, 4.44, 4.49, 4.28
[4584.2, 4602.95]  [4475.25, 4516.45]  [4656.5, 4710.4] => 0.3 angstrom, 4.52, 4.31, 4.27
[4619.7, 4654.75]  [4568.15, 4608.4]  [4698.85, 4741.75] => -0.8 angstrom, 4.42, 4.49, 4.35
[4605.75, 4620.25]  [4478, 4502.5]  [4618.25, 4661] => -0.8 angstrom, 4.38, 4.71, 4.47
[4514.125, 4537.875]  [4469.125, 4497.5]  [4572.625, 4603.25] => 0.3 angstrom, 4.37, 4.31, 4.37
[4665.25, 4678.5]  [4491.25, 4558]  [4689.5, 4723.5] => 0.4 angstrom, 4.45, 4.22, 4.33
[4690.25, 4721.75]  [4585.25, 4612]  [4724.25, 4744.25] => 0.7 angstrom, 4.44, 4.31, 4.4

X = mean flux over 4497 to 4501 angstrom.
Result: 4.66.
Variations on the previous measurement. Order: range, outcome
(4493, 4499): 4.42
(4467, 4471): 4.16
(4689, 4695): 4.29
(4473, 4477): 4.66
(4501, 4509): 4.72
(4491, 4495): 4.42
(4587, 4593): 4.49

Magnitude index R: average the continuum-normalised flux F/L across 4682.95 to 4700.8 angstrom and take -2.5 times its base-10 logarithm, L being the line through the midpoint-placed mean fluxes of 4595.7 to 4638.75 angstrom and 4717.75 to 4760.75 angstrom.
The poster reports 0.04 mag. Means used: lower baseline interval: 4.59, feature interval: 4.36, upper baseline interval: 4.49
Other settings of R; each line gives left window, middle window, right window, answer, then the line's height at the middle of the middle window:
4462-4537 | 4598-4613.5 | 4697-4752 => -0.032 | 4.4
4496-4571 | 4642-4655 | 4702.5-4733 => 0.028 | 4.4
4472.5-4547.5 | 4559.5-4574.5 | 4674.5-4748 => -0.034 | 4.44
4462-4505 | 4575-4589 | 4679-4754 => 0.008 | 4.38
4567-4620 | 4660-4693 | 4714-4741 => 0.042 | 4.49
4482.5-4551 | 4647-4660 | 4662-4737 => 0.027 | 4.36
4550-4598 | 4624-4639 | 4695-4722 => -0.046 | 4.39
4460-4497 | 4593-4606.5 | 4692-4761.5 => 0.000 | 4.34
